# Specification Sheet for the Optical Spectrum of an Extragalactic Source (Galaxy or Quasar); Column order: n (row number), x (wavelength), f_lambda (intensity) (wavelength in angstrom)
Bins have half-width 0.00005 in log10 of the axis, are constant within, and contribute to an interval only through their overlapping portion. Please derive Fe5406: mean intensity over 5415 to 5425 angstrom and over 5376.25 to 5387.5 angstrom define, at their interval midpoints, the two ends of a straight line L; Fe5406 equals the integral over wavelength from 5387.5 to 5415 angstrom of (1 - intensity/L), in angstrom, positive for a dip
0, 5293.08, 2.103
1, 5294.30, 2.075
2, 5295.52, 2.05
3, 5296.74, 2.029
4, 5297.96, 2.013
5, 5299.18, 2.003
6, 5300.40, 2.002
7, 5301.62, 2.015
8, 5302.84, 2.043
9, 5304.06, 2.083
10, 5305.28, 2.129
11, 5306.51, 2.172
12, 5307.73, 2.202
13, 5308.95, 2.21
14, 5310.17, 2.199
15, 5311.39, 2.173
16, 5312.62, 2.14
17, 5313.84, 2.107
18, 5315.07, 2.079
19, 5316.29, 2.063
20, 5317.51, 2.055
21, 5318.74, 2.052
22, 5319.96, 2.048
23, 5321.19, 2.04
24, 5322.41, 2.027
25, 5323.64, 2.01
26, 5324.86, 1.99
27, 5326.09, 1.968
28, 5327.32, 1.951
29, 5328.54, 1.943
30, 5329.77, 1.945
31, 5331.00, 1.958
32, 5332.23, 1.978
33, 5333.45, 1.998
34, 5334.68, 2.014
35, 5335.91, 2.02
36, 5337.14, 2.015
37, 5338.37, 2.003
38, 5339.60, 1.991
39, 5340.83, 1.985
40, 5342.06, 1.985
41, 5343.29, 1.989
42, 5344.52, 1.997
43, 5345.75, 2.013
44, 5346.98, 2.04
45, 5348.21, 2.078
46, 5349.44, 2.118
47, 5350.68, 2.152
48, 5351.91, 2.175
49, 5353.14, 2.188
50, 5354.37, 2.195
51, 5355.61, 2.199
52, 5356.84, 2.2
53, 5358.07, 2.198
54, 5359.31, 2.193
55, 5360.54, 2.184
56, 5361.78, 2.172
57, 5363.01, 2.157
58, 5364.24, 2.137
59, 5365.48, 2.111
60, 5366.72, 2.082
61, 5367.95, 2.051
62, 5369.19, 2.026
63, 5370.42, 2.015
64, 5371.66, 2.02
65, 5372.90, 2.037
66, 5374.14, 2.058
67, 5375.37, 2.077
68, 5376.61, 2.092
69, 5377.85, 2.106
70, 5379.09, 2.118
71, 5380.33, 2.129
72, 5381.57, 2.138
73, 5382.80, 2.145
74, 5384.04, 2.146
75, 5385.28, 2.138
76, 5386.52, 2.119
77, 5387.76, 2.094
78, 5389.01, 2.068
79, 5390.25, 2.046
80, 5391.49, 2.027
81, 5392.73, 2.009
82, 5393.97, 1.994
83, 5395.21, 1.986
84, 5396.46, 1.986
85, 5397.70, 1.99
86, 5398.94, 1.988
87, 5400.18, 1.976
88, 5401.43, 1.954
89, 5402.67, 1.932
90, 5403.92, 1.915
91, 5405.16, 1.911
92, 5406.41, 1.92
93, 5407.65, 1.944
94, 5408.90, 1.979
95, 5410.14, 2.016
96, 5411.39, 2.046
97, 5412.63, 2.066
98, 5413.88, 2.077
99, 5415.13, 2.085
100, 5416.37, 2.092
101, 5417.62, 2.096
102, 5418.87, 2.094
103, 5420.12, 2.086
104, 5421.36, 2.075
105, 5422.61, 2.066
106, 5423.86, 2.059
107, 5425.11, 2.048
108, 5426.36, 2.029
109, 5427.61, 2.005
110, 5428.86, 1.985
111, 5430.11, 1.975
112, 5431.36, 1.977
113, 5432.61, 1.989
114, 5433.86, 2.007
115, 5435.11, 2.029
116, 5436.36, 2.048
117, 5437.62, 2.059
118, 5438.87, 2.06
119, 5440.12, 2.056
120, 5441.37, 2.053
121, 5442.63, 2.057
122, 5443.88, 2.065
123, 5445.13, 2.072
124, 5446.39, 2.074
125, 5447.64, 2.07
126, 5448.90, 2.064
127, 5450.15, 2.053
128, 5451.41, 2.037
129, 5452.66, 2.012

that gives 1.4 angstrom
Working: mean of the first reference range 2.13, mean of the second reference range 2.08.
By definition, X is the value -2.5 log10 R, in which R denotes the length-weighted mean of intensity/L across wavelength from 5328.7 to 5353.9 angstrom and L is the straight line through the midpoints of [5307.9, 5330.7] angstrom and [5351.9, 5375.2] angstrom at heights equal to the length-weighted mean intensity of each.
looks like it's 0.03 mag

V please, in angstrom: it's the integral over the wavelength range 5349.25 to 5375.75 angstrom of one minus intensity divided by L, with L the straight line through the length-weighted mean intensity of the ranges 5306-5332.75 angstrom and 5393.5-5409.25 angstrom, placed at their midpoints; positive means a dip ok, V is -1.6 angstrom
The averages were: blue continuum 2.06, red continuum 1.96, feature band 2.13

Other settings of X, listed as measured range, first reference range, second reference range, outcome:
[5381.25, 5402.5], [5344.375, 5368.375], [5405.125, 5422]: 0.017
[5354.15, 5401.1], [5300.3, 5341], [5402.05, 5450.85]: -0.025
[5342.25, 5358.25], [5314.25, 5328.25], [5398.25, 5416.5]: -0.052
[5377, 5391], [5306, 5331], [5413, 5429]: -0.025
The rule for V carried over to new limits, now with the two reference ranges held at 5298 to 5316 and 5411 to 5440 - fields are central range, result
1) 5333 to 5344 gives 0.5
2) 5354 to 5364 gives -0.5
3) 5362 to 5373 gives 0.0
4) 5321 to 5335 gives 0.8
